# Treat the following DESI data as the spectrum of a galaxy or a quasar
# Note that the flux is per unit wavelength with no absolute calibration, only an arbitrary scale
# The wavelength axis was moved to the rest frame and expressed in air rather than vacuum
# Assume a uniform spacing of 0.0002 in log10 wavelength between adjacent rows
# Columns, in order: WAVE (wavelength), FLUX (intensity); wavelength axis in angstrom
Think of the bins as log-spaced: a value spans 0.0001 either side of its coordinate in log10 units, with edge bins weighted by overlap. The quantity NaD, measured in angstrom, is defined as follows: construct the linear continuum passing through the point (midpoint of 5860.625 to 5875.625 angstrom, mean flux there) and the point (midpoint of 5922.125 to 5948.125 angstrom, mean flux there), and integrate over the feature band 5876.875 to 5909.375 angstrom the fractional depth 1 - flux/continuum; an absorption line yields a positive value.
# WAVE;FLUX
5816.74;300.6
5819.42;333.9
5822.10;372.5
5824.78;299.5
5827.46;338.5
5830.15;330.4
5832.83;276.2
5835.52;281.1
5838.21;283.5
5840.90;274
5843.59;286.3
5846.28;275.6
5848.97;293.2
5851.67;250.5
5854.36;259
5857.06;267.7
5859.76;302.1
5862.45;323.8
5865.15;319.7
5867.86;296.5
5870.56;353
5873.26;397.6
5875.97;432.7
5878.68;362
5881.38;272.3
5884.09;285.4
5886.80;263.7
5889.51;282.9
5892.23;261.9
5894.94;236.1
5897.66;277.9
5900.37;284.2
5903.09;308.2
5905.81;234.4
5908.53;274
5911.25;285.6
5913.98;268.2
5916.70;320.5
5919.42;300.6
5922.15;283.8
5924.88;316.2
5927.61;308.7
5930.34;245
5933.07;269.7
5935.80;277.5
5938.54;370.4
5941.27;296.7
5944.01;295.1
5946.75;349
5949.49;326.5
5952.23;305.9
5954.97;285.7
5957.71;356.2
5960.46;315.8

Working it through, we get 4.7 angstrom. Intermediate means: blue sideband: 343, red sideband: 302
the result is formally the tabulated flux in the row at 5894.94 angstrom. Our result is 236.1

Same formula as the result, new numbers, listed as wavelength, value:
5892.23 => 261.9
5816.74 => 300.6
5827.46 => 338.5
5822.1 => 372.5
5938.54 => 370.4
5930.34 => 245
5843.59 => 286.3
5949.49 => 326.5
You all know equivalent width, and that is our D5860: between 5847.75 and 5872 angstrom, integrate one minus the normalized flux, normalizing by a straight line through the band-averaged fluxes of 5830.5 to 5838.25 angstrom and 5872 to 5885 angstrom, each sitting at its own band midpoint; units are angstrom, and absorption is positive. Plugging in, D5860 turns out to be 2.1 angstrom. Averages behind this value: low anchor 286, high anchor 352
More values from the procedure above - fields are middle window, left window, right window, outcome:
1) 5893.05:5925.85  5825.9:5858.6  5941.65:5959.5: 2.57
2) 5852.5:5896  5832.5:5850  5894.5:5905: -4.29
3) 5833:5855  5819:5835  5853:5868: 2.31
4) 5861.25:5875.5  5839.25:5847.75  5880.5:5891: -3.44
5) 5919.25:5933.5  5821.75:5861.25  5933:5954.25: 1.01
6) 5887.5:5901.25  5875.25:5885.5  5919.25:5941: 2.31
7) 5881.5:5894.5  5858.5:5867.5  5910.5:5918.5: 1.39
